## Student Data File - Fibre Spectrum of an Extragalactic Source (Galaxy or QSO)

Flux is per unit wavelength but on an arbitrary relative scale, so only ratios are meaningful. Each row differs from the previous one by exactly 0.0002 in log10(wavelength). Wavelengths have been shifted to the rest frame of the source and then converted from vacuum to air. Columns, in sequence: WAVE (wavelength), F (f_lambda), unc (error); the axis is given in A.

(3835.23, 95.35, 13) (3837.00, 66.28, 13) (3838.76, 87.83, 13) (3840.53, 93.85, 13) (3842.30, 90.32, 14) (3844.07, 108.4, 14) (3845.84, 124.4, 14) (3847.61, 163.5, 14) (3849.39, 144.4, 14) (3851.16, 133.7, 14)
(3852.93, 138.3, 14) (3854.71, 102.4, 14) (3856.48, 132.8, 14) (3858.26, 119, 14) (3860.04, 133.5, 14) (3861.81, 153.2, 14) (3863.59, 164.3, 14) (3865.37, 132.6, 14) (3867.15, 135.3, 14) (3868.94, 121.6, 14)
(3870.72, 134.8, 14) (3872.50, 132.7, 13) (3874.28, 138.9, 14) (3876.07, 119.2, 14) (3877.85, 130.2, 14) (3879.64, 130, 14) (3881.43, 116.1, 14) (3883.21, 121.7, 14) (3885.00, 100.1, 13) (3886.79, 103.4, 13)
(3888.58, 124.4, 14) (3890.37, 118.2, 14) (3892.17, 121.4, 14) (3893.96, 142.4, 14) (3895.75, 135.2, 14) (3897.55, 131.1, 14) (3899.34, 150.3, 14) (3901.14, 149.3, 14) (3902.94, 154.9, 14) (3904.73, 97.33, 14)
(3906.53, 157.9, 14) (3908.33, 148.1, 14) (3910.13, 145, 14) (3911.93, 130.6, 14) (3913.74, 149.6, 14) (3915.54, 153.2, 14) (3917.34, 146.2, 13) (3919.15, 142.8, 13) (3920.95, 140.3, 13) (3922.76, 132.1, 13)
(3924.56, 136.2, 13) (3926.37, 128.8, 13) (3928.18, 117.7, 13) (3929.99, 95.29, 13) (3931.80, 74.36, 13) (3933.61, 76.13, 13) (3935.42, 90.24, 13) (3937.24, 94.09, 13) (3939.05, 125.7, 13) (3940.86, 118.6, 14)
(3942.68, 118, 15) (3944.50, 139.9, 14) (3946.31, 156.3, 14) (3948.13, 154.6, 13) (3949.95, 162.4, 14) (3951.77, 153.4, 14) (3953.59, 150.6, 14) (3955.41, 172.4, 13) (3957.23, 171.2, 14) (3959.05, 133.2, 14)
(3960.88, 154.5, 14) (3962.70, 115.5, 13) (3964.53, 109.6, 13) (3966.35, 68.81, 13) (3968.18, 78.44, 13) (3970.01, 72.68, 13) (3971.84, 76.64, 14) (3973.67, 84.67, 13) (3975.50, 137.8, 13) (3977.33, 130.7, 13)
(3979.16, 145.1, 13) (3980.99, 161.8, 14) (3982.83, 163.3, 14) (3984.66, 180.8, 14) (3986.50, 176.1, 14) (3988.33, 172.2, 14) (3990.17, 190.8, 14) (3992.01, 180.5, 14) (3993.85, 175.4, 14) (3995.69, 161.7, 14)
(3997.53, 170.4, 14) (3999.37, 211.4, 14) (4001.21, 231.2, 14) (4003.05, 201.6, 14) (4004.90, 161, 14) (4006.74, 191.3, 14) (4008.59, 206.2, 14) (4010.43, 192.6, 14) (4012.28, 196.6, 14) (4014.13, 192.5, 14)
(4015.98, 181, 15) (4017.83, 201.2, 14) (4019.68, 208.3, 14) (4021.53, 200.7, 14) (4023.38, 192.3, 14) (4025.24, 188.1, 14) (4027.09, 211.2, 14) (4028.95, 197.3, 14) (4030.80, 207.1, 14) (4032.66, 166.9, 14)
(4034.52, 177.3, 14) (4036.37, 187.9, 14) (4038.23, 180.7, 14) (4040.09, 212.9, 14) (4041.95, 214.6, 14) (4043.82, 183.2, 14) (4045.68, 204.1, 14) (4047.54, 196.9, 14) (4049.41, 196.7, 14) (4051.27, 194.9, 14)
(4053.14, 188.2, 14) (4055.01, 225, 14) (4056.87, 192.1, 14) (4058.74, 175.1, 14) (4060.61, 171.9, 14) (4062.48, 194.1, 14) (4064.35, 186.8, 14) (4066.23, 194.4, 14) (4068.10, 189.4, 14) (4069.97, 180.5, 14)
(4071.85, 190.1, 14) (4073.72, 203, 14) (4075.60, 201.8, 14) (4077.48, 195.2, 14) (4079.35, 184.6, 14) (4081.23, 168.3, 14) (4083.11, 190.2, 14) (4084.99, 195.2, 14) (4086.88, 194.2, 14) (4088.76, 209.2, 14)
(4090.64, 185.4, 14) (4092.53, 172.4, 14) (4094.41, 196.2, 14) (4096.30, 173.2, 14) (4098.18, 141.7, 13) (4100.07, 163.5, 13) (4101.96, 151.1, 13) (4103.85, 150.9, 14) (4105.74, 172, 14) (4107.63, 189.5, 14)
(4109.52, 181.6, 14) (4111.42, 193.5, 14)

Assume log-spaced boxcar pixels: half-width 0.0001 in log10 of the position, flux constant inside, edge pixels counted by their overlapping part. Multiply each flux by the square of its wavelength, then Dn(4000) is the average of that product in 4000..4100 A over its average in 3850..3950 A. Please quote 1.6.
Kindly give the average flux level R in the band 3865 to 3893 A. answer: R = 124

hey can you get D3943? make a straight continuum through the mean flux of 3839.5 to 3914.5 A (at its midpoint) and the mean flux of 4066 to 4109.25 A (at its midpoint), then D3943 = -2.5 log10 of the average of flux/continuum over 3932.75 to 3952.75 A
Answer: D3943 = 0.16 mag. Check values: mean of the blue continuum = 130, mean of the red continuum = 182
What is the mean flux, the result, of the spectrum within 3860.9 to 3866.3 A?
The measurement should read 150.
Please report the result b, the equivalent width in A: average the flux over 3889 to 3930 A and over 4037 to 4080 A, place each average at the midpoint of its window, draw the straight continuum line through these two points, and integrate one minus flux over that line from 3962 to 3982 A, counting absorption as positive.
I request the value 6.6 A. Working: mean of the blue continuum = 137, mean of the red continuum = 194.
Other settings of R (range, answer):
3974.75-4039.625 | 184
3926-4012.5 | 144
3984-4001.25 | 183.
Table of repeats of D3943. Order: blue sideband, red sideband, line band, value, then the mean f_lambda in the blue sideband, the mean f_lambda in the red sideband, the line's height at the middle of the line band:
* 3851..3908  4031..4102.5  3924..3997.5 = 0.17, 131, 188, 156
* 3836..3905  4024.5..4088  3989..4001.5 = -0.10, 126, 192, 171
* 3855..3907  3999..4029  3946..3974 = 0.32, 131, 198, 170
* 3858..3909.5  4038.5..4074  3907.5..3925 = 0.01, 132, 194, 144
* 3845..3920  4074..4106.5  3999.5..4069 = -0.17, 134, 180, 167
